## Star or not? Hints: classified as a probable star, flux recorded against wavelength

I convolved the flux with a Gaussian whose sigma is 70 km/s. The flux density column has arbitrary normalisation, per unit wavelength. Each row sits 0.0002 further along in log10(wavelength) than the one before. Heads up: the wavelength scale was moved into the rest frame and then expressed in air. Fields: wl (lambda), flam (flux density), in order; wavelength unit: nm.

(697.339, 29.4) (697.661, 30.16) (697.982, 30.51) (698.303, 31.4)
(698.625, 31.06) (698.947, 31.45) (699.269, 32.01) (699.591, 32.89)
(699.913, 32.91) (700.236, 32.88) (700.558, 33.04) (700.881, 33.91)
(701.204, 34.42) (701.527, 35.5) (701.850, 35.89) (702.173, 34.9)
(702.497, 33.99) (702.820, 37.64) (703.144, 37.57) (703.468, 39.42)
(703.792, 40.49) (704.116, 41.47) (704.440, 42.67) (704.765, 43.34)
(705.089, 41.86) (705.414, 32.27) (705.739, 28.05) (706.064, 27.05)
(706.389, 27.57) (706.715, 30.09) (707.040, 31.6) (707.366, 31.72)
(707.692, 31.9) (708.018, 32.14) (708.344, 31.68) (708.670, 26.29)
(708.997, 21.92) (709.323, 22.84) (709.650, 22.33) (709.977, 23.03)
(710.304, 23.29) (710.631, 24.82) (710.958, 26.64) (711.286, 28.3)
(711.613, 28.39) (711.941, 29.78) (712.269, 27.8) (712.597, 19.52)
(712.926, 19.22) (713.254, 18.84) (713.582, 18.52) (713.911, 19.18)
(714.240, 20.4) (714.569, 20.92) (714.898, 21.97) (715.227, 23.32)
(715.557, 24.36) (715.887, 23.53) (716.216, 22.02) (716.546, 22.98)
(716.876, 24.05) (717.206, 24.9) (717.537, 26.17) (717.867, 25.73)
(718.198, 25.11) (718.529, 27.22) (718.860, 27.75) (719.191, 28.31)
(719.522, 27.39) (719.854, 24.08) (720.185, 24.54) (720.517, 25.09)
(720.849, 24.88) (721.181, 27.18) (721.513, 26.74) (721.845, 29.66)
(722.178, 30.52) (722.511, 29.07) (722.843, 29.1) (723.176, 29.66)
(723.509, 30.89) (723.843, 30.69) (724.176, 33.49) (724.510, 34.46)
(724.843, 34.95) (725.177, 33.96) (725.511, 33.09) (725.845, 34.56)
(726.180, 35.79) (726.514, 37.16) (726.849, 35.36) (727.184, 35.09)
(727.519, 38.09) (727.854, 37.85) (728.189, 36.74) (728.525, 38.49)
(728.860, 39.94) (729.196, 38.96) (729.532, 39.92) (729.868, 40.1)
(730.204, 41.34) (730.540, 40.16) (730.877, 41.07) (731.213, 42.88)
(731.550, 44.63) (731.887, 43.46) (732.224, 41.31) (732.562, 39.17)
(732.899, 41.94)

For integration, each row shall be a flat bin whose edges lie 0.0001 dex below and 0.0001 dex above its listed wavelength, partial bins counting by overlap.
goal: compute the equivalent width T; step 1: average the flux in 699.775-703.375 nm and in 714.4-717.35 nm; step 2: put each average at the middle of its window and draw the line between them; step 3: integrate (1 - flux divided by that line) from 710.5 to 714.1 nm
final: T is 0.34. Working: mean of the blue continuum 34.9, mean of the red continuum 23.1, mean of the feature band 23.7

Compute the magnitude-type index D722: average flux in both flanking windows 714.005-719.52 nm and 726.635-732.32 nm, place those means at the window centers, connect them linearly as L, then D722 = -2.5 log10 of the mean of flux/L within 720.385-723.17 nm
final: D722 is 0.09 mag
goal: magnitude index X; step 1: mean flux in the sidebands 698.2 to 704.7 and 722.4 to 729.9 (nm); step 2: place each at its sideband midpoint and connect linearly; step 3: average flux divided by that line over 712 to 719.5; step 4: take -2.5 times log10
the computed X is 0.44 mag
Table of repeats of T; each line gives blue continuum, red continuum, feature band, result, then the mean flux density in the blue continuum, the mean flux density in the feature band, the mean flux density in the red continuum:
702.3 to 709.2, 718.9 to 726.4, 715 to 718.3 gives 0.75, 33.8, 24.2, 29.9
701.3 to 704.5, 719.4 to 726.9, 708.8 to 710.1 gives 0.47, 37.7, 22.6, 30.5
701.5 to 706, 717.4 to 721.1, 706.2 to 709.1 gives 0.42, 37.3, 29.6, 26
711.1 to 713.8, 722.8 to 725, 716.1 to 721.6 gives 0.54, 23.7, 25.6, 32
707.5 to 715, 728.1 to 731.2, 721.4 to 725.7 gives 0.43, 24.4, 31.3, 39.9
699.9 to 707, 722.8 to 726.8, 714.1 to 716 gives 0.66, 35.3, 22.4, 33.3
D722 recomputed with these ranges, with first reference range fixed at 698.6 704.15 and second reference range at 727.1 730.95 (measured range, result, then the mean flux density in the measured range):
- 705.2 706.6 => 0.216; 29.2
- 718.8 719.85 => 0.350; 27.2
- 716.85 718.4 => 0.422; 25.3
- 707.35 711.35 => 0.340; 26.5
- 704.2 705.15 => -0.198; 42.6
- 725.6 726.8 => 0.088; 35.6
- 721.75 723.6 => 0.268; 29.8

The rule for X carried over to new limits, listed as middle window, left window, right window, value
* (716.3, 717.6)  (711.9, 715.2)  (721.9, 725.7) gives 0.03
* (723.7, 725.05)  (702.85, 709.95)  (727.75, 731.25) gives 0.14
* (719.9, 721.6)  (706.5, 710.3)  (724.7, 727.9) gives 0.28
